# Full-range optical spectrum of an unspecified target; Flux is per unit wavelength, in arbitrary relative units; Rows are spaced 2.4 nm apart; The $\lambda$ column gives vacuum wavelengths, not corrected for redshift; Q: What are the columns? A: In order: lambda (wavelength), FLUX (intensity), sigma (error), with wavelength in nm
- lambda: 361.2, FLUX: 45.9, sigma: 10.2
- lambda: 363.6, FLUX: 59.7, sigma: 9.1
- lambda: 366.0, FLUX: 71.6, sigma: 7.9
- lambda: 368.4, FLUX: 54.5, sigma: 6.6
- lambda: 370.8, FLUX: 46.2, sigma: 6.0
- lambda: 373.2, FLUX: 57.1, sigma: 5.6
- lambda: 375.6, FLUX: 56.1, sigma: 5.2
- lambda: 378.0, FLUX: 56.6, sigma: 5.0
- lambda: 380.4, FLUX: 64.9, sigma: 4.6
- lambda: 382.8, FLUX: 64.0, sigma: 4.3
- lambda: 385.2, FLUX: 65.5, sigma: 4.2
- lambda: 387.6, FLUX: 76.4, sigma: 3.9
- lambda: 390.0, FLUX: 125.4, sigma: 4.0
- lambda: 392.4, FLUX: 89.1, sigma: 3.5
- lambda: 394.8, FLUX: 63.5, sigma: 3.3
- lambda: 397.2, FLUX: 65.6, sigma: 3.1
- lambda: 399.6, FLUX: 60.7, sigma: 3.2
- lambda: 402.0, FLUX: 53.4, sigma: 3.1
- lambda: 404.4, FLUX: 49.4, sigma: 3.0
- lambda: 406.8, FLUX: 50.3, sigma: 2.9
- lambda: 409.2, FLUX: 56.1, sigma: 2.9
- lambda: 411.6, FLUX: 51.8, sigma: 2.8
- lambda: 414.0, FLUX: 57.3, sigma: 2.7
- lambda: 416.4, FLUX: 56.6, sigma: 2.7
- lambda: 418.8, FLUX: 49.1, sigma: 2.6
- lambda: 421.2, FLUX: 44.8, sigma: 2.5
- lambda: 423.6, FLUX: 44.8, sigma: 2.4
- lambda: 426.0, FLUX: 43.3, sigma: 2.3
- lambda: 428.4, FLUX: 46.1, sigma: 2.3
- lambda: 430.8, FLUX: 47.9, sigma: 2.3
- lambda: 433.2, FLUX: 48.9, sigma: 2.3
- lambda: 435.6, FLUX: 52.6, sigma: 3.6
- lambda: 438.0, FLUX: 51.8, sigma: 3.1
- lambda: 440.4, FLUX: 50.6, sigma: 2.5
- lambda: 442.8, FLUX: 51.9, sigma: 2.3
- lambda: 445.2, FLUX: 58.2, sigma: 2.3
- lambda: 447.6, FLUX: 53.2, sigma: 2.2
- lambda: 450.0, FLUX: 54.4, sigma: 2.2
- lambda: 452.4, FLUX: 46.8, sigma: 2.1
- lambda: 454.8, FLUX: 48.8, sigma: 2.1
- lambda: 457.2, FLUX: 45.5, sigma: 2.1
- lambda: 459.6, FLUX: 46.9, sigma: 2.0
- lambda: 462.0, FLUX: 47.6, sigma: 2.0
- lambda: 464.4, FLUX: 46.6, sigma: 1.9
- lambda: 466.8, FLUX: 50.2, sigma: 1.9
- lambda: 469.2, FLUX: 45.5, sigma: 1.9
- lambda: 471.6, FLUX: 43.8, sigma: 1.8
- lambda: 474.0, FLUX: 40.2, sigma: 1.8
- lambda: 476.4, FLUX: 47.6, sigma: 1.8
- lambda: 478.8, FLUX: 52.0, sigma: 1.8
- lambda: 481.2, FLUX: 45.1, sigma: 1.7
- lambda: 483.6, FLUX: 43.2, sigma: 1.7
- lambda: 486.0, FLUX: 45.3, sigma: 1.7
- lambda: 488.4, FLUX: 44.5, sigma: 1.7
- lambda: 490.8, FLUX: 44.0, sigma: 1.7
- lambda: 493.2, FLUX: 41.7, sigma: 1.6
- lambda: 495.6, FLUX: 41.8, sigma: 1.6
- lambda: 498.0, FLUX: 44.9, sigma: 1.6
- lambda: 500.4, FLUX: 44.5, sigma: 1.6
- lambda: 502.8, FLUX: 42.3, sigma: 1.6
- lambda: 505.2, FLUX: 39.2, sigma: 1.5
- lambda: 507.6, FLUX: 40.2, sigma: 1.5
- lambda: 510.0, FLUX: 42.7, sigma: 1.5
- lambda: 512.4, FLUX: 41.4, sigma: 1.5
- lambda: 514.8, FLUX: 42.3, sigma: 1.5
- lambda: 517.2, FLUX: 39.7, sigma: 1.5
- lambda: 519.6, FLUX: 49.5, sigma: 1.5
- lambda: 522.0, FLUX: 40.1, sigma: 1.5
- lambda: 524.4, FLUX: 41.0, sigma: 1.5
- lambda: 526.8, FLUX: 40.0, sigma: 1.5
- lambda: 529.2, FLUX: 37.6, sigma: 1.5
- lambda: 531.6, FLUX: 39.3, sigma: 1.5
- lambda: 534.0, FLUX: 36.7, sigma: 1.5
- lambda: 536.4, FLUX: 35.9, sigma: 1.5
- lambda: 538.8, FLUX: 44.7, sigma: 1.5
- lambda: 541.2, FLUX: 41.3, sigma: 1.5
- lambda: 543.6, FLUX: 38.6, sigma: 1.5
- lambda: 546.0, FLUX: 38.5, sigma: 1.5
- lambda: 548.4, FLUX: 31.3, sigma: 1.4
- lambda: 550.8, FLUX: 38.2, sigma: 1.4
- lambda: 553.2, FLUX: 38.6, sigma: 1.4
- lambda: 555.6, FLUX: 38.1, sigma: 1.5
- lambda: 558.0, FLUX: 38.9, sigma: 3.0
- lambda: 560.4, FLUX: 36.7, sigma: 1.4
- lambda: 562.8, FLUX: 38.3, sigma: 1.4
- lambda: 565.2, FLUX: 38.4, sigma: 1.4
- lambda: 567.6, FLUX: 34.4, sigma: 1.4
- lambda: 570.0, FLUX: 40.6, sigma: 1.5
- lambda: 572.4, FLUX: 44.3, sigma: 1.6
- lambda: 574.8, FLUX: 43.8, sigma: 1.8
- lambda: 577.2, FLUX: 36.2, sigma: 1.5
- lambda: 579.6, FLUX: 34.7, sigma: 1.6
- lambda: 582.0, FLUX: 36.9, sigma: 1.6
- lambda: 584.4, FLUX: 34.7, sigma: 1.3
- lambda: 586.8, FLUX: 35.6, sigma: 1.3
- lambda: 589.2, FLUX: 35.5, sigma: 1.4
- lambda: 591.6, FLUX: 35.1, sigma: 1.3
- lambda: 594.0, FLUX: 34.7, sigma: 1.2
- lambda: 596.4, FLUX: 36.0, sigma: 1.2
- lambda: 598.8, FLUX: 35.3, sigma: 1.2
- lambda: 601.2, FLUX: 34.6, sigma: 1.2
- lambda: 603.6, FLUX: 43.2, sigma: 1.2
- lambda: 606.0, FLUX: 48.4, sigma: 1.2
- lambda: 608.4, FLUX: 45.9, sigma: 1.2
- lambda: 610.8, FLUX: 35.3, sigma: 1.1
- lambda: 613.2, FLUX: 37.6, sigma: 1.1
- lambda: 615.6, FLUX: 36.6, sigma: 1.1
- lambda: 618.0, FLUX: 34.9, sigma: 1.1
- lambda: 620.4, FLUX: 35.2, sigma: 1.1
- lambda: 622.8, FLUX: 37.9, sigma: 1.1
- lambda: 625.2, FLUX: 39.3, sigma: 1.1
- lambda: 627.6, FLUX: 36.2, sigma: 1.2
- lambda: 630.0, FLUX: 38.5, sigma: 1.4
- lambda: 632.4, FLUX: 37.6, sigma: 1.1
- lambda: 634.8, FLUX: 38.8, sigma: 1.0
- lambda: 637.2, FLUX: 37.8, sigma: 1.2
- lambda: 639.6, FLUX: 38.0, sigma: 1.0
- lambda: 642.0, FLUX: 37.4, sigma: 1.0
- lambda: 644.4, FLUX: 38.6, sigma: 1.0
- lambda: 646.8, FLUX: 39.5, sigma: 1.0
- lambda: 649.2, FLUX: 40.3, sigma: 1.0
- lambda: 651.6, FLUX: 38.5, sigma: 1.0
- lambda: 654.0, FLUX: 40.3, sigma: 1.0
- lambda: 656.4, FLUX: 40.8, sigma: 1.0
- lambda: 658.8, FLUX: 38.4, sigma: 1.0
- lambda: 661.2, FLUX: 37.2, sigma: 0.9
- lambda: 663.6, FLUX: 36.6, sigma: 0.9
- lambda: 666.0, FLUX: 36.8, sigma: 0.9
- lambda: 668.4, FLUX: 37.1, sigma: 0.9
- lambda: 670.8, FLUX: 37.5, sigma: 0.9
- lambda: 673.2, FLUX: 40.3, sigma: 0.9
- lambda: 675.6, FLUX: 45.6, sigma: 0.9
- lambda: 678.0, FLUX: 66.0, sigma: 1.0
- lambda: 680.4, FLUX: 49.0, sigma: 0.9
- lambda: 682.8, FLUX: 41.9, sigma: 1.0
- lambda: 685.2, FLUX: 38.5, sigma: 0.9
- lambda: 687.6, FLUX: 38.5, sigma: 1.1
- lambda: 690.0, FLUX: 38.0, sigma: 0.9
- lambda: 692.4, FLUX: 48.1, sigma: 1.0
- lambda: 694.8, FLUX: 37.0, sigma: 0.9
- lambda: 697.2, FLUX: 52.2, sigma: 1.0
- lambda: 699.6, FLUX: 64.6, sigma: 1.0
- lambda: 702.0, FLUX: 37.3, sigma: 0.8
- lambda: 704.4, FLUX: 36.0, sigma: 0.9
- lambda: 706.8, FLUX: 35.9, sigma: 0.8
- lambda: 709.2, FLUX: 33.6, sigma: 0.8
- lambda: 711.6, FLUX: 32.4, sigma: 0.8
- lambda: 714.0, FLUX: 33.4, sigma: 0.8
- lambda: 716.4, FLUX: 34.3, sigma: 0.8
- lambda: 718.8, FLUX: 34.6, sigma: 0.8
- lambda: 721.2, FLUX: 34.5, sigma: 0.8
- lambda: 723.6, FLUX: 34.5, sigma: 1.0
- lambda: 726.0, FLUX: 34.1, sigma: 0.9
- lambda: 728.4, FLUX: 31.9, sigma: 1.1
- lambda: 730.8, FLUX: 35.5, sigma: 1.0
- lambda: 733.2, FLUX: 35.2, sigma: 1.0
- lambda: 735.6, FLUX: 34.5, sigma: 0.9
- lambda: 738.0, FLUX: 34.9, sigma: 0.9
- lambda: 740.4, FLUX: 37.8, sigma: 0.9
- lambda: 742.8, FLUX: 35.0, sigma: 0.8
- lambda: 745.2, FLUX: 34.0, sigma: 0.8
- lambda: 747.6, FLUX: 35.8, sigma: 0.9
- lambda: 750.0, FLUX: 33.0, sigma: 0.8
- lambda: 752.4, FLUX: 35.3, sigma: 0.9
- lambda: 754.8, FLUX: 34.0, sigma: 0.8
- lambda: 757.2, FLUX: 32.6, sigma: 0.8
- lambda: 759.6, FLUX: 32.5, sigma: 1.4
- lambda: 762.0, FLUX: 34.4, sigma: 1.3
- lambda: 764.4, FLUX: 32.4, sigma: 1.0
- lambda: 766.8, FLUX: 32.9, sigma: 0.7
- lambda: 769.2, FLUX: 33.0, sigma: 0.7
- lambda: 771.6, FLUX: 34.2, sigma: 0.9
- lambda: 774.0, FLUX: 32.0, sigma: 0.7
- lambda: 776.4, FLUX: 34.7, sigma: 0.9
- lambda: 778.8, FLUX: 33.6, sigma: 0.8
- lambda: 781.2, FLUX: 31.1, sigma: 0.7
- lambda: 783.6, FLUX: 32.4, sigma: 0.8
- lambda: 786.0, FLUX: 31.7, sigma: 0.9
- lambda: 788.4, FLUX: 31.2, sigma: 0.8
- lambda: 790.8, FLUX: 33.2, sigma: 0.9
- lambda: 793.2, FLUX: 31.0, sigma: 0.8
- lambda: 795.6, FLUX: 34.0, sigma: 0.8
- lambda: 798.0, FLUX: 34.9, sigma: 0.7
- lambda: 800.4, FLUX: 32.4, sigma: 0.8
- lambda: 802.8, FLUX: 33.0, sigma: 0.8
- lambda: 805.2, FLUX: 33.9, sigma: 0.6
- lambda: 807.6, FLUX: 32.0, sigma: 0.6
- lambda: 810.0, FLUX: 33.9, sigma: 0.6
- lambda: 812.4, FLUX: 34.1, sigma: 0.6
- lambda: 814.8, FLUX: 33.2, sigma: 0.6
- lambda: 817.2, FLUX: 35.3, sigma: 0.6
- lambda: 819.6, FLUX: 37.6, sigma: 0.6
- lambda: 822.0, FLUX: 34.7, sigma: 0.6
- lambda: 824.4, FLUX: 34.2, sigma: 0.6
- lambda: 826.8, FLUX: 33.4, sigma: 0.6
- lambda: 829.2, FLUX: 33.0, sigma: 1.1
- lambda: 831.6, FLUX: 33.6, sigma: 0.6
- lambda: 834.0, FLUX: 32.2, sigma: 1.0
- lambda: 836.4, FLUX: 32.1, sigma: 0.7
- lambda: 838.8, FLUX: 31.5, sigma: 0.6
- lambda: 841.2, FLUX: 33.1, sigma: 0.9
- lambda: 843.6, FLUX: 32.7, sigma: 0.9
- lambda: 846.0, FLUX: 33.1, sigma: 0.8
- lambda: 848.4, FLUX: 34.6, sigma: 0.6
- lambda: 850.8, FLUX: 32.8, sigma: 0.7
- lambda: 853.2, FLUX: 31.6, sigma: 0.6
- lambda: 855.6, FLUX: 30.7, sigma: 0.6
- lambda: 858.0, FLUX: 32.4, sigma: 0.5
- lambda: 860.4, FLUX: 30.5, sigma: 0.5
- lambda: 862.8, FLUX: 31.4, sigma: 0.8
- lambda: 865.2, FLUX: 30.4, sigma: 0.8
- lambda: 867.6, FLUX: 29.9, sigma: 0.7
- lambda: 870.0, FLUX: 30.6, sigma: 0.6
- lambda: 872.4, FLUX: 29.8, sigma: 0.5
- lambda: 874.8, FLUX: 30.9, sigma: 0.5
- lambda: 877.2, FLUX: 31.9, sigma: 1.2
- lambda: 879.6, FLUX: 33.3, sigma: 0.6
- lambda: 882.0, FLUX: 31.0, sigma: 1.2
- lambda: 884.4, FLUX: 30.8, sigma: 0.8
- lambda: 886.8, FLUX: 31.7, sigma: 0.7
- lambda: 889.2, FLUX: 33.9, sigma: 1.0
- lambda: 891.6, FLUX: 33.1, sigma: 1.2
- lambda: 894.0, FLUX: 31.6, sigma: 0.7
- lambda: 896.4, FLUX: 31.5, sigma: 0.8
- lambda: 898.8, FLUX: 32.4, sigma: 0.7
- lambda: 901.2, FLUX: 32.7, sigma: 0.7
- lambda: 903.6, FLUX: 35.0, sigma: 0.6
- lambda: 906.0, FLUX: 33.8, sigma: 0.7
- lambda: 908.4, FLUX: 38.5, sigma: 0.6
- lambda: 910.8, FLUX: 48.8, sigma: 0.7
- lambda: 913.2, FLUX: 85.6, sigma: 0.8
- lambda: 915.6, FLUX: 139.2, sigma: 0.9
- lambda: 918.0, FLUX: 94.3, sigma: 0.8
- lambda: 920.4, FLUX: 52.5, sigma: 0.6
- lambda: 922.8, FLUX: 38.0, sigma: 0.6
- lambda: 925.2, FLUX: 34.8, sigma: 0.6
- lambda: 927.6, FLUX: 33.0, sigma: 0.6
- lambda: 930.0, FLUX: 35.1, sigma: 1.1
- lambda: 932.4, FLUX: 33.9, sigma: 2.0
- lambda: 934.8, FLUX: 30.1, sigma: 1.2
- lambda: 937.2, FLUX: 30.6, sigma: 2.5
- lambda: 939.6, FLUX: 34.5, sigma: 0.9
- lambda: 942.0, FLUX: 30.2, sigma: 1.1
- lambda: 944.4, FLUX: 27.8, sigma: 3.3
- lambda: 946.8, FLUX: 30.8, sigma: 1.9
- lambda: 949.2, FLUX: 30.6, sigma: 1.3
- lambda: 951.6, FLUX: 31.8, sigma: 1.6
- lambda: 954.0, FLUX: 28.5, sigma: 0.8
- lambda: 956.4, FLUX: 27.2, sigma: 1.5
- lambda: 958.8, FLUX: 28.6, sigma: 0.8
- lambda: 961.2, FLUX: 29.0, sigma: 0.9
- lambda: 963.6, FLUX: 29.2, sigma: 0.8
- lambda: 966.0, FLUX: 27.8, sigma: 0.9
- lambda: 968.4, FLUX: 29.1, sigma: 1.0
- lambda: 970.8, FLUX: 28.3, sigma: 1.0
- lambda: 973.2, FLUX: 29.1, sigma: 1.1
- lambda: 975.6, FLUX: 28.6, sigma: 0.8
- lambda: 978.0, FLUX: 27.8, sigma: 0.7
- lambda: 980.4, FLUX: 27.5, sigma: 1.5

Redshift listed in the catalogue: 0.395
